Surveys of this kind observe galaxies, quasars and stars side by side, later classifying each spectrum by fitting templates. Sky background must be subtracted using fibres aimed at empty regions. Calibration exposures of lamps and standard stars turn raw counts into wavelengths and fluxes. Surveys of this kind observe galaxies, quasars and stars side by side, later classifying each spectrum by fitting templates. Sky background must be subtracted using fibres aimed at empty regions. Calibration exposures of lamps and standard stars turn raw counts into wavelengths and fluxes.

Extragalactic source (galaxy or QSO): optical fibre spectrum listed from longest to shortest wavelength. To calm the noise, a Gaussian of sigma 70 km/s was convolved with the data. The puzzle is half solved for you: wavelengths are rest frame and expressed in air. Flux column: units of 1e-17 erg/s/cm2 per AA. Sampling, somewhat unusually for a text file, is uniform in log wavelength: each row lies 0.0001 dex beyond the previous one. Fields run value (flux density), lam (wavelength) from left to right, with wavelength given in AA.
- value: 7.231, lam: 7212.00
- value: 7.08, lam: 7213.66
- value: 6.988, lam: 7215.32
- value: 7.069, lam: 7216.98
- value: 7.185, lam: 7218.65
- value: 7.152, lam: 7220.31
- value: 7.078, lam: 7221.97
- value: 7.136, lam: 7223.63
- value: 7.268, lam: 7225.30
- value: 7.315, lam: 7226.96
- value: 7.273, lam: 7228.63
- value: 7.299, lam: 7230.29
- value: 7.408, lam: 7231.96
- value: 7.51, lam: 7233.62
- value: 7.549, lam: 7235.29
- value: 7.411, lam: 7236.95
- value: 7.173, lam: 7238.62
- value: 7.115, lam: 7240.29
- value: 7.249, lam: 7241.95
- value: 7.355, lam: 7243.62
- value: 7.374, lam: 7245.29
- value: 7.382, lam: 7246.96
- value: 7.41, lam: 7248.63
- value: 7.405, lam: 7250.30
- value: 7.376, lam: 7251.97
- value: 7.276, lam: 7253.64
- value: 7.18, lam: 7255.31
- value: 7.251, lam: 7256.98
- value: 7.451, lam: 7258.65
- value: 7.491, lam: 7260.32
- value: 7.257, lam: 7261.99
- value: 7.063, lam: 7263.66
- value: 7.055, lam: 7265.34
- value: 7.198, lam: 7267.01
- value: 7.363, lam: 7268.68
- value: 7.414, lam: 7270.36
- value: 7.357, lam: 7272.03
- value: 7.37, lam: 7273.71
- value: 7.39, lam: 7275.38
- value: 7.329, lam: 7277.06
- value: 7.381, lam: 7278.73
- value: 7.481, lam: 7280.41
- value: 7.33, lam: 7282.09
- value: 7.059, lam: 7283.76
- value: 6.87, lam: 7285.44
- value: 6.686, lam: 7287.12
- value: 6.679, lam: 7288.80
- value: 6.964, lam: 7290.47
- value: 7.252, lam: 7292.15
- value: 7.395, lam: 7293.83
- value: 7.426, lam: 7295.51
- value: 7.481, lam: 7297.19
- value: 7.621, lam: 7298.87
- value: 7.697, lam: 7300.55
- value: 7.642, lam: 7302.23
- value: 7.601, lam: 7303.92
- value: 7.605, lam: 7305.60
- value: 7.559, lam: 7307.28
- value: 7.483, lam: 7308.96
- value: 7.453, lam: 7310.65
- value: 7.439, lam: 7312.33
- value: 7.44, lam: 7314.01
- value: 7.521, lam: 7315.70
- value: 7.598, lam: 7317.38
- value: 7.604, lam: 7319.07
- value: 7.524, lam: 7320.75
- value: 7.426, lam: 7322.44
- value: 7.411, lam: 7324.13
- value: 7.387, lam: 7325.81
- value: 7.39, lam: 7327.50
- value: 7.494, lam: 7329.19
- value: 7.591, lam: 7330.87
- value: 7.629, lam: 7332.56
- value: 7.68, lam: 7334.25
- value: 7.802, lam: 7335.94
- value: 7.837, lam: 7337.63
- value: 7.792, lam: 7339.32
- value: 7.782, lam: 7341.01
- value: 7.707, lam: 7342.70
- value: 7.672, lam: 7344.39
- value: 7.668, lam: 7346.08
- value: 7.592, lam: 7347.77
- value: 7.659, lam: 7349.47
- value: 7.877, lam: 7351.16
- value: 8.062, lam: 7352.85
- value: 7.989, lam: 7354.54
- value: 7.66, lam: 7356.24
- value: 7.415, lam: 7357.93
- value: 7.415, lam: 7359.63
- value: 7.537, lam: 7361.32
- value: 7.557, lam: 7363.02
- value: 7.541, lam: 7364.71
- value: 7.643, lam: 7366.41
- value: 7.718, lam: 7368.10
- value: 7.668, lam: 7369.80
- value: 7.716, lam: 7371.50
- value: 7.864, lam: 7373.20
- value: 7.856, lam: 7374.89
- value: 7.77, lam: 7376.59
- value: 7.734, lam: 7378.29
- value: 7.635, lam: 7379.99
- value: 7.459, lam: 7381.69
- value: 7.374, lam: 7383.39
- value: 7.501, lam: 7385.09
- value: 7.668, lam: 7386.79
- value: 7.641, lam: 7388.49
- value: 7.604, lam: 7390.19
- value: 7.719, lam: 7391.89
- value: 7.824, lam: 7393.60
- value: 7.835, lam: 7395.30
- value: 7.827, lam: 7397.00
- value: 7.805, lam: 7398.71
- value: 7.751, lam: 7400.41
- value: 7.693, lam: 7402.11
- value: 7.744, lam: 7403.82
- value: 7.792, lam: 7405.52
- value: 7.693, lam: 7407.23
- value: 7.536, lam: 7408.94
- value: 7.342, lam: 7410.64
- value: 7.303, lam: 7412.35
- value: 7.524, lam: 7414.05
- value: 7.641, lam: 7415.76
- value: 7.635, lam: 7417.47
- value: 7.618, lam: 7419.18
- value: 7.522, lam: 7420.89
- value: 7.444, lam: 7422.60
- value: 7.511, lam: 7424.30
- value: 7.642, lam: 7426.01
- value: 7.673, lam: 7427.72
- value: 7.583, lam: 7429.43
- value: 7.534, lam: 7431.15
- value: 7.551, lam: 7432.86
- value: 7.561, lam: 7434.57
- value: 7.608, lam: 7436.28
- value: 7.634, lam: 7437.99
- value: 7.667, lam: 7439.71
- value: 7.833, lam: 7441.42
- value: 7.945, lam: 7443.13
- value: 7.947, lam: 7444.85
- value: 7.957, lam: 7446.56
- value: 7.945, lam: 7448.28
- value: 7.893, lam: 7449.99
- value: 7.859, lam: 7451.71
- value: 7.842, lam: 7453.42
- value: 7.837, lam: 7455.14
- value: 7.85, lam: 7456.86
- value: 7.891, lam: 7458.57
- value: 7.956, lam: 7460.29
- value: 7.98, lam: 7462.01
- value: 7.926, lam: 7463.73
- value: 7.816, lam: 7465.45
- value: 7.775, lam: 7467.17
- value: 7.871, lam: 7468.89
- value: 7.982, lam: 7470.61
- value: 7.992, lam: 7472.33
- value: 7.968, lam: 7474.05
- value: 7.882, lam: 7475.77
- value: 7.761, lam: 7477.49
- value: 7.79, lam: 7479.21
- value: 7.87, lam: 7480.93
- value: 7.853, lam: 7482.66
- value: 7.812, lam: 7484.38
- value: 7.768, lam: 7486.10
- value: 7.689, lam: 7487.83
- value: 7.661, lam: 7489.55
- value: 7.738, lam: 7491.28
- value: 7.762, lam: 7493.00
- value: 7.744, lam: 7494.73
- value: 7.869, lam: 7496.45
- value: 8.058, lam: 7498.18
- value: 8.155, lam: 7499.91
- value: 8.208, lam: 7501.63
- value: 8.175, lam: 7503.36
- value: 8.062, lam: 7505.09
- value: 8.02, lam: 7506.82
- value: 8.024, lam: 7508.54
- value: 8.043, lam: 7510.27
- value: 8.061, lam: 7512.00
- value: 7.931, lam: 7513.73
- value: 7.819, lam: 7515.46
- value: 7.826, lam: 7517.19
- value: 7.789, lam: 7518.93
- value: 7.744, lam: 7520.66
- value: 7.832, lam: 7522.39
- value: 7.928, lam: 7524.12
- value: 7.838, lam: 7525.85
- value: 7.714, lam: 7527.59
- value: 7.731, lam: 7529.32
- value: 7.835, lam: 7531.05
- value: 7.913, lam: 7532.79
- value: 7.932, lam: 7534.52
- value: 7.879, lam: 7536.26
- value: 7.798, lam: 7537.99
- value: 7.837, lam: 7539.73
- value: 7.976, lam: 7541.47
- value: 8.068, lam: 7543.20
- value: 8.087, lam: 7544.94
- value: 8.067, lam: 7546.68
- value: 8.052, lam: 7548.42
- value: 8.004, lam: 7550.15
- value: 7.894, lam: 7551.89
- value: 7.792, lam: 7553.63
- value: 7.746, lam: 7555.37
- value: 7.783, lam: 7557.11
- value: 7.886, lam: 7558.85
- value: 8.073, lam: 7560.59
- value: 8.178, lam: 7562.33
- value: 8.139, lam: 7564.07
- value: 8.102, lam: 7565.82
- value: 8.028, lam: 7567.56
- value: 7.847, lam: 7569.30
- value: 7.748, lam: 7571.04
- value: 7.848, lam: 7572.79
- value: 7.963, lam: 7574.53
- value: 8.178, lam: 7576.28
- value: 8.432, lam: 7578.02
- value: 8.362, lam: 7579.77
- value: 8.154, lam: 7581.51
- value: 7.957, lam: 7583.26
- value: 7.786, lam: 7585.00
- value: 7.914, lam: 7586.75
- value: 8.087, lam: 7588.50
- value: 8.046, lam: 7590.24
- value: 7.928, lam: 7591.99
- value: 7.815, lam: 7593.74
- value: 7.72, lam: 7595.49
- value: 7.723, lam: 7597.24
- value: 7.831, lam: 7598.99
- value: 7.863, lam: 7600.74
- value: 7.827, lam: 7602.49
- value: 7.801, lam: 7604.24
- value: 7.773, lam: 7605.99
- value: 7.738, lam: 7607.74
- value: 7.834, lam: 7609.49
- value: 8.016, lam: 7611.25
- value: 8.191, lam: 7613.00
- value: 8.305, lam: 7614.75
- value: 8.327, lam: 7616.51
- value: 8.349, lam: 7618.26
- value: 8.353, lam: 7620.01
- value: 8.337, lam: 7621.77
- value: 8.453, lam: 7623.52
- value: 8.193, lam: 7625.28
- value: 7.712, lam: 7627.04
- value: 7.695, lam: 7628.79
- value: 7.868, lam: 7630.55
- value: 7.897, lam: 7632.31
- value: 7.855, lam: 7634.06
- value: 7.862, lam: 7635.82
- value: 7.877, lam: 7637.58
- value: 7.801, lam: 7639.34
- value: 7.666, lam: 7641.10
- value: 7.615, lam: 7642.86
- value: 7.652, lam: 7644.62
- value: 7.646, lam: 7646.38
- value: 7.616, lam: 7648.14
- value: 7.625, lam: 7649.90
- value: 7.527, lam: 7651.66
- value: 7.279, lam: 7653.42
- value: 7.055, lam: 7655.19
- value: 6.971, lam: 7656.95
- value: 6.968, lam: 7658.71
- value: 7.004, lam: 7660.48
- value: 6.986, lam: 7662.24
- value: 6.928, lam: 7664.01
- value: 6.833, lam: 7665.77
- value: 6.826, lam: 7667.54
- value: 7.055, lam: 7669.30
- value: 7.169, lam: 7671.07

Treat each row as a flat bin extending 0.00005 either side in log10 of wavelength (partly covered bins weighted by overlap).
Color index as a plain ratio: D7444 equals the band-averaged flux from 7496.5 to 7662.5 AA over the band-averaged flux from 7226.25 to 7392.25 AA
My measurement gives 1.1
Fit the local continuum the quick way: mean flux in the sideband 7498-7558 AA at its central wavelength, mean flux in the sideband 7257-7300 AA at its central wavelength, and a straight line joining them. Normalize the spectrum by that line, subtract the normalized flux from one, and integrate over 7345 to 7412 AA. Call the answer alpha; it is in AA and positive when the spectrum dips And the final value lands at -1.3 AA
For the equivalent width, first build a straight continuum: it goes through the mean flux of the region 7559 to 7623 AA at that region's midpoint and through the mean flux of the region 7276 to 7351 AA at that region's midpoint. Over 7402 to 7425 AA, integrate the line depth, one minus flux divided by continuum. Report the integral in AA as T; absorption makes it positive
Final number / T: 0.30 AA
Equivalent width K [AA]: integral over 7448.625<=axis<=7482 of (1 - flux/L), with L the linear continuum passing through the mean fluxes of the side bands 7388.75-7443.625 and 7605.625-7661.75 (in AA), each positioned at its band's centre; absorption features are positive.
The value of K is -0.91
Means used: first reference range 7.64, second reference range 7.78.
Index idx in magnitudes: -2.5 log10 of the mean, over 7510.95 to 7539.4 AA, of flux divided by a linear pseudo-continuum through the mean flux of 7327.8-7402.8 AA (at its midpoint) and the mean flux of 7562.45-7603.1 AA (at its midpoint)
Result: 0.01 mag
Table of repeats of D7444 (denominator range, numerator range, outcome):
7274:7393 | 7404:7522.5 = 1.03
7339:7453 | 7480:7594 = 1.03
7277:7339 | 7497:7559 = 1.07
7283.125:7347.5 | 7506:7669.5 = 1.05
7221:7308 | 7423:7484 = 1.07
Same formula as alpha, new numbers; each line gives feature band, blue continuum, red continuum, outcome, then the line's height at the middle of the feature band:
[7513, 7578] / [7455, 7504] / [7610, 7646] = 0.10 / 7.93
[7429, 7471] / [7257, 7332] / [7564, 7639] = -0.69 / 7.68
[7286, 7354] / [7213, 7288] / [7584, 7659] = -1.47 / 7.37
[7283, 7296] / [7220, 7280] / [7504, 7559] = 0.64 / 7.39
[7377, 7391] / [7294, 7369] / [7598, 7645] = 0.15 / 7.67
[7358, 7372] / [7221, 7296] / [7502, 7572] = -0.12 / 7.52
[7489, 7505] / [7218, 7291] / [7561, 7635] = -0.32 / 7.79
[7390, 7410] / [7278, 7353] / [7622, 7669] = -0.63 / 7.5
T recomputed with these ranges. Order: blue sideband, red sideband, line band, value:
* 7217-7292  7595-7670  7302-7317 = -0.42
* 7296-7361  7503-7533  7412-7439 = 0.66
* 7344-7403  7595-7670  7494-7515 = -0.94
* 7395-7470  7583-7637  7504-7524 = -0.23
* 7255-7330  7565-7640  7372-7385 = -0.22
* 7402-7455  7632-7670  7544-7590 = -3.16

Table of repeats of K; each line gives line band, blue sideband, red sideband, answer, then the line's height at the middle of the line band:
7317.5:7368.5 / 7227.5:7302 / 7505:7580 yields -1.04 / 7.48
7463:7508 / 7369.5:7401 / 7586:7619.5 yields -0.44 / 7.82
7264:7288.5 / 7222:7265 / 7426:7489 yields 0.56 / 7.39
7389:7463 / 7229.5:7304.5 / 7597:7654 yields -1.41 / 7.57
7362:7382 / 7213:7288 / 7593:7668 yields -0.76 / 7.4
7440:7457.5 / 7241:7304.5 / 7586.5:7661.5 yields -0.77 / 7.55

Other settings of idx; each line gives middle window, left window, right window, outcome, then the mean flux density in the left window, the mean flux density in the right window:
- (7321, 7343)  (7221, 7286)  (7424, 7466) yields -0.02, 7.3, 7.78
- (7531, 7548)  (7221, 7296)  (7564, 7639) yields -0.01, 7.27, 7.99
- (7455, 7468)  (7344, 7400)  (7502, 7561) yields -0.01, 7.68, 7.92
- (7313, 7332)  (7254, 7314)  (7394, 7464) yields -0.01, 7.32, 7.71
